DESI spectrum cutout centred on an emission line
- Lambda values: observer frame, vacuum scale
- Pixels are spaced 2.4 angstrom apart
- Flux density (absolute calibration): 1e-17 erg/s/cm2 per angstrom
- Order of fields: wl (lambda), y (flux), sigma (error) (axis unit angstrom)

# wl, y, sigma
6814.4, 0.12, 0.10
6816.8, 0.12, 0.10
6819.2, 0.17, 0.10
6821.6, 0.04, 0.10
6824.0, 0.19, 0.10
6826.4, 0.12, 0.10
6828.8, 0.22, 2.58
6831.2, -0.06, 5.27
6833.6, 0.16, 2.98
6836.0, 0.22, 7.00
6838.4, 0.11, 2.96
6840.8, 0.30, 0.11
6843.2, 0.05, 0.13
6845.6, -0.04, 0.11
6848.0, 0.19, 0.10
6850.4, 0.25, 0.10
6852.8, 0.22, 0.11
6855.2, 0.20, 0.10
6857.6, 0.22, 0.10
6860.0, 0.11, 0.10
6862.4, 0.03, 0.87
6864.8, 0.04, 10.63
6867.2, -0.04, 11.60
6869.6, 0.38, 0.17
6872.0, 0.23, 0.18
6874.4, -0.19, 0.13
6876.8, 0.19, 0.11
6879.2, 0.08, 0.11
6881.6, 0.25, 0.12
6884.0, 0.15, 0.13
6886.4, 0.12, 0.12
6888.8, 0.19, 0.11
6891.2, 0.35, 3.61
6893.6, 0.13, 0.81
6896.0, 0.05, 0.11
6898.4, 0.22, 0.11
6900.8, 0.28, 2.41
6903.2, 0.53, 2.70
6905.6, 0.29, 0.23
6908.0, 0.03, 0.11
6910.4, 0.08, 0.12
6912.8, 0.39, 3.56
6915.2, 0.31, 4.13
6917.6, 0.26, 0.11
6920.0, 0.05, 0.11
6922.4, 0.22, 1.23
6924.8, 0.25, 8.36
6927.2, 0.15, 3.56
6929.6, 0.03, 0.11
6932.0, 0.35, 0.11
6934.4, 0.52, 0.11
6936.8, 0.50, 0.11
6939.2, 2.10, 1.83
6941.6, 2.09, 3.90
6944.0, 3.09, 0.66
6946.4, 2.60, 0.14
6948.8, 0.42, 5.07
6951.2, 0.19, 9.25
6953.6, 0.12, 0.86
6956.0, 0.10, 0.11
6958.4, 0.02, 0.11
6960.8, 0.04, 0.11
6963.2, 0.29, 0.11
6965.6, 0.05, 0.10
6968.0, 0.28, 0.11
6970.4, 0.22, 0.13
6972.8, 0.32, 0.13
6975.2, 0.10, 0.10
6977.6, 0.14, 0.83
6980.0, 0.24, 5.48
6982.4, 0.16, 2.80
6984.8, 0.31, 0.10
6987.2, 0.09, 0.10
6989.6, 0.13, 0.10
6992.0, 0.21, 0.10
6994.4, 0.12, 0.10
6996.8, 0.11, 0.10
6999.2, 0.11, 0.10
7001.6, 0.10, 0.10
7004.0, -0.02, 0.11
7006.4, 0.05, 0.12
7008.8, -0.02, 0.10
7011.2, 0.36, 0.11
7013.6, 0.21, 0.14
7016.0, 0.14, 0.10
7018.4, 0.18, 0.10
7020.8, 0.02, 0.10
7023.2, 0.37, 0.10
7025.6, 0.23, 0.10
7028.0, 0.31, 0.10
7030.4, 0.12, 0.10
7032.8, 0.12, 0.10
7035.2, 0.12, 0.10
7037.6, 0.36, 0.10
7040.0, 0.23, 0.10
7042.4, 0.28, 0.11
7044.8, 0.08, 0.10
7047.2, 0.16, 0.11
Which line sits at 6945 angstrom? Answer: [O II] 3727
